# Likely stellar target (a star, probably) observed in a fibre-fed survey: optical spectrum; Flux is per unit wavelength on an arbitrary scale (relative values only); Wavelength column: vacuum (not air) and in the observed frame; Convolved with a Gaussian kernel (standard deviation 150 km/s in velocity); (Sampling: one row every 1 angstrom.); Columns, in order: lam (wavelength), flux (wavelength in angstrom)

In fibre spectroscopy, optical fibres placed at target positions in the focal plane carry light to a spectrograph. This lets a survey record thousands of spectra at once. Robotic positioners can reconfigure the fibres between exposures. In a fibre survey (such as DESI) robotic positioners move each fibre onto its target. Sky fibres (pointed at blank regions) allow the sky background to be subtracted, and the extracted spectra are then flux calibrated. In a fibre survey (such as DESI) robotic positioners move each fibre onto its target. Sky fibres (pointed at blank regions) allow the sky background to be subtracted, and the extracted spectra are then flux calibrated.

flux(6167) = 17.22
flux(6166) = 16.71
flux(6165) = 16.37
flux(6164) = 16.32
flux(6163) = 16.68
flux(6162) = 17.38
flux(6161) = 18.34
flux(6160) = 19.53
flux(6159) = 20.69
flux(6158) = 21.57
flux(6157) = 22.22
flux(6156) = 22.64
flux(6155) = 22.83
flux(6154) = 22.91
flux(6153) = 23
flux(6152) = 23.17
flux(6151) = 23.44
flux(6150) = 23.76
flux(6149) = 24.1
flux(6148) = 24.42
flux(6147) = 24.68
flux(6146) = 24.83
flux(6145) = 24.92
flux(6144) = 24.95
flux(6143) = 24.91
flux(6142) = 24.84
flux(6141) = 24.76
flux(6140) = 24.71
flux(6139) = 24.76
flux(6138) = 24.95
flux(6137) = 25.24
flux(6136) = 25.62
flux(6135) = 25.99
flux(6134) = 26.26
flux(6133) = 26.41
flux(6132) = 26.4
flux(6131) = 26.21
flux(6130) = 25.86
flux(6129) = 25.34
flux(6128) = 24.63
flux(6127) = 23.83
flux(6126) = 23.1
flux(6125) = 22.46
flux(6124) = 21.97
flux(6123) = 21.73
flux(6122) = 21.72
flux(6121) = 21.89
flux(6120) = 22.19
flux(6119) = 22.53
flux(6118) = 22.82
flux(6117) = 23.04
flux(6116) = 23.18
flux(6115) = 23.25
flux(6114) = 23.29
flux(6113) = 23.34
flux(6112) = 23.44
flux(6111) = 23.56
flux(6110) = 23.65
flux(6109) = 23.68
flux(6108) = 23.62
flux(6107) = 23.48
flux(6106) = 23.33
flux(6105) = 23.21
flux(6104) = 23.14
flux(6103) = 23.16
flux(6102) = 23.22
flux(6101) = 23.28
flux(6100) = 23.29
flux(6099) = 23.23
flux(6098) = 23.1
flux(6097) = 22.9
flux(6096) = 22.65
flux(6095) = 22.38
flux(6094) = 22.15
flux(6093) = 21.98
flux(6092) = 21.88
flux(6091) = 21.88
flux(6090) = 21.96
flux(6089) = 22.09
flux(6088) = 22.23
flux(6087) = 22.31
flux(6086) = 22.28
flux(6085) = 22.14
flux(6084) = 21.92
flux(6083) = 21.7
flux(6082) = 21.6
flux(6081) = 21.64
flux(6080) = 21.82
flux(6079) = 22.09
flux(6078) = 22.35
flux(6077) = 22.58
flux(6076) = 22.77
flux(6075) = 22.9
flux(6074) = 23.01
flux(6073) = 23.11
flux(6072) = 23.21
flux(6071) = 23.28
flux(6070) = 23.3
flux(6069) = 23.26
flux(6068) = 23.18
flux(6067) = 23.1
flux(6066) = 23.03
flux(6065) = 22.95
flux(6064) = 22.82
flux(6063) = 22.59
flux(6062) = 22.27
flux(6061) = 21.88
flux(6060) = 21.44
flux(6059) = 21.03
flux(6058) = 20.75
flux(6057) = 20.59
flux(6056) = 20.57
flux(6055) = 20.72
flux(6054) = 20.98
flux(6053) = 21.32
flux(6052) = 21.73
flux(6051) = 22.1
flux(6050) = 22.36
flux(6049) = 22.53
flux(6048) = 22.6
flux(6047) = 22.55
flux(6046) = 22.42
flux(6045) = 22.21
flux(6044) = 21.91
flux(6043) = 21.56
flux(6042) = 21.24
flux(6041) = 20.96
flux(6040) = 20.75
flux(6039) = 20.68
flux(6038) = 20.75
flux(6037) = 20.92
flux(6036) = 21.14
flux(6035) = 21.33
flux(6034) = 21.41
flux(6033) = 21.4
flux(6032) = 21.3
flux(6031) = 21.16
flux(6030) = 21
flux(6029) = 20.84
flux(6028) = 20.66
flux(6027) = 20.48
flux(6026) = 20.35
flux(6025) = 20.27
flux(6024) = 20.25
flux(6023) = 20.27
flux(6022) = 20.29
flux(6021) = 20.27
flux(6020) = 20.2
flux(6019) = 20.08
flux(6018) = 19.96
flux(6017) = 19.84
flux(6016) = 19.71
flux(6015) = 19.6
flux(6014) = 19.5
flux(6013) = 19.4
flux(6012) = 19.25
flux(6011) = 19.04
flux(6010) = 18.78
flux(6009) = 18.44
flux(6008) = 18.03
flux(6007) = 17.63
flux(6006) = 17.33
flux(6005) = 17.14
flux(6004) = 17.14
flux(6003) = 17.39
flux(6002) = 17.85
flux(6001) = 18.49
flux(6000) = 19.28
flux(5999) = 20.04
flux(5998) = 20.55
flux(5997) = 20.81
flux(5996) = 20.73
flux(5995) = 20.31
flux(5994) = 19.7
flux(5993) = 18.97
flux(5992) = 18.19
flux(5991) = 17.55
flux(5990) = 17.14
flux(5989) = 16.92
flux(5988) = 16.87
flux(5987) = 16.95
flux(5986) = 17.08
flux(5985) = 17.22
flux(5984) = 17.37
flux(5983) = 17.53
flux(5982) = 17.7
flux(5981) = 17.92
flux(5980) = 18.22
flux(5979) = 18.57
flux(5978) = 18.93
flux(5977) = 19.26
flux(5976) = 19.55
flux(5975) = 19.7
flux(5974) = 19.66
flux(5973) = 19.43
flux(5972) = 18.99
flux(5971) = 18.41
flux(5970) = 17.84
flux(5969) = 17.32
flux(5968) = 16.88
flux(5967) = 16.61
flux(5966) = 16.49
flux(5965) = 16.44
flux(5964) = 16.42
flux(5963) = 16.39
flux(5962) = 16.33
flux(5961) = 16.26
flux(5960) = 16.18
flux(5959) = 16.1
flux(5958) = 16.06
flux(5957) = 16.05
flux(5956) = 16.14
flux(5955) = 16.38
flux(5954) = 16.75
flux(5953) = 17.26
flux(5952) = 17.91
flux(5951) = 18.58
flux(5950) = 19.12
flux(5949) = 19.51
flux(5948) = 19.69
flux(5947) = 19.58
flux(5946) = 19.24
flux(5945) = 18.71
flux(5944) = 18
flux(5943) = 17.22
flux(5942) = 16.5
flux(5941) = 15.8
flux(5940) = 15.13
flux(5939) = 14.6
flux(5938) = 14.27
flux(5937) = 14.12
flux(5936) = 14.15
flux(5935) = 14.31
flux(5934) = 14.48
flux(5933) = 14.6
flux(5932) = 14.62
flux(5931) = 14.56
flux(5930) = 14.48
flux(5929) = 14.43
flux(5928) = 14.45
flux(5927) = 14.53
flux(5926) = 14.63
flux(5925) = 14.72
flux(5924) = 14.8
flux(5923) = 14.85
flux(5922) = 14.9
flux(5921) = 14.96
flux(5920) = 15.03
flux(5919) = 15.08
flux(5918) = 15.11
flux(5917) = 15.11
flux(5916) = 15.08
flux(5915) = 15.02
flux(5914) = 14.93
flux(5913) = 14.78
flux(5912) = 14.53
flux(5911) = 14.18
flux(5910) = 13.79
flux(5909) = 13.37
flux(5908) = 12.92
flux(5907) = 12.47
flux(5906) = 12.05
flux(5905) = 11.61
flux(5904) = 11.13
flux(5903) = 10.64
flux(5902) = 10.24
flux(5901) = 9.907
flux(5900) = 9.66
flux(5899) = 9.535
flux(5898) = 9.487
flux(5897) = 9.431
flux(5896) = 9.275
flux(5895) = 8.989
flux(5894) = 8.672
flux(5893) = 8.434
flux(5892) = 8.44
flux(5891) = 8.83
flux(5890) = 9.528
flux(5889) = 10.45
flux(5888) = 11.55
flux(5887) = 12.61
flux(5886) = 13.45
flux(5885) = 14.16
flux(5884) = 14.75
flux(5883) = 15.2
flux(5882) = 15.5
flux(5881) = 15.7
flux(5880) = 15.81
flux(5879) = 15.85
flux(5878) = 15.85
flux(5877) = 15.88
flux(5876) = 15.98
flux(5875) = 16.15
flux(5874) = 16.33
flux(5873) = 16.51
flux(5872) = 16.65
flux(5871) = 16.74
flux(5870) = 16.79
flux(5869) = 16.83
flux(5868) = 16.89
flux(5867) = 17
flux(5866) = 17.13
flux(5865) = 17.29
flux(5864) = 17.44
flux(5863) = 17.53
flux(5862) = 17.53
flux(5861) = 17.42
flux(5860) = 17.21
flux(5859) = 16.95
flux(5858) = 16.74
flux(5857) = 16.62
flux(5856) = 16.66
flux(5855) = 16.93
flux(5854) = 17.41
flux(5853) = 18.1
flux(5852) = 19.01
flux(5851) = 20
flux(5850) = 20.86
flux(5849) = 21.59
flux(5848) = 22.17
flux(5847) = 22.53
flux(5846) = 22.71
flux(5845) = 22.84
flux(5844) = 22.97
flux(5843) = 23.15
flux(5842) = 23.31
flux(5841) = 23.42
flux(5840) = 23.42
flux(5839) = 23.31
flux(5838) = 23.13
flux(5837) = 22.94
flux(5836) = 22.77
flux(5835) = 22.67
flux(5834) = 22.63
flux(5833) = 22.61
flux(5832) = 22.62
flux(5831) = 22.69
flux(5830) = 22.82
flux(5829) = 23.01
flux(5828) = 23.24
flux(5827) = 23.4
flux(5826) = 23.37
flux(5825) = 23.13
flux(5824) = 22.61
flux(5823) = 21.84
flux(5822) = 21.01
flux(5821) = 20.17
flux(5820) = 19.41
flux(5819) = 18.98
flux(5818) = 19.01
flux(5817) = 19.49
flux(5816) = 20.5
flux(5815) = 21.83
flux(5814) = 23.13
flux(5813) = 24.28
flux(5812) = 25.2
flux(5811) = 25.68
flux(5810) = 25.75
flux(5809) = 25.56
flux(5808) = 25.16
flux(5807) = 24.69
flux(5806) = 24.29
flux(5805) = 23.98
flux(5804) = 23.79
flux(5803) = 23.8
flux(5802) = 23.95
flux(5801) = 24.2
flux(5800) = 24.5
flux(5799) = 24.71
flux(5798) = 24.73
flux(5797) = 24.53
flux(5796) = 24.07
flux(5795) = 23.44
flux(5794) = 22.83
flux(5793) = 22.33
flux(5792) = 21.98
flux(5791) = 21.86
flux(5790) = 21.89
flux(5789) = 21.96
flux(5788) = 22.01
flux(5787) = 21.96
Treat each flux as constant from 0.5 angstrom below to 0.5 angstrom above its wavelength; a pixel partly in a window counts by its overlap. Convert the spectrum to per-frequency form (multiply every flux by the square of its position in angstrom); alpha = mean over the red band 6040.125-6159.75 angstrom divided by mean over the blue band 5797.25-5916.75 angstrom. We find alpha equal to 1.38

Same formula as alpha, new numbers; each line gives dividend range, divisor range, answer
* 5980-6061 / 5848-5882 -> 1.22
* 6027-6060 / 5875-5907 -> 1.88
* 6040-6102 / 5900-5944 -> 1.65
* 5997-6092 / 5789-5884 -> 1.09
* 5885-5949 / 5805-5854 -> 0.62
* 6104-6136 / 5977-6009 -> 1.36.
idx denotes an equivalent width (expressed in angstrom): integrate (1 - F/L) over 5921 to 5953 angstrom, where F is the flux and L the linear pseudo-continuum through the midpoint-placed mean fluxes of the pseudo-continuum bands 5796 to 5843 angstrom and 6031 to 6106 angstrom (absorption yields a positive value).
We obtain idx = 9.4 angstrom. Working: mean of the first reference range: 23.1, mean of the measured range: 16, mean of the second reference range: 22.1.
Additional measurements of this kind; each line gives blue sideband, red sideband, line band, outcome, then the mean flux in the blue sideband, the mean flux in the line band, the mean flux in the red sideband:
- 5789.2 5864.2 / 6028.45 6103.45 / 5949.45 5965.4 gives 3.8 angstrom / 21.9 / 16.8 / 22.1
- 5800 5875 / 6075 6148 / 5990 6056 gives 7.1 angstrom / 21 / 20.2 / 23.4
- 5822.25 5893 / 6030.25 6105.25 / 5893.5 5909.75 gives 7.3 angstrom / 18.5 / 10.6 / 22.1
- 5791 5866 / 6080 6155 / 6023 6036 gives 1.2 angstrom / 21.8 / 20.9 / 23.5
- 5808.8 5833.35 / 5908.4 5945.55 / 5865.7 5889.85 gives 4.1 angstrom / 22.4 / 15.3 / 15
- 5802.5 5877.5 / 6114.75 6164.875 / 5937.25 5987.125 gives 9.8 angstrom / 20.7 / 17.5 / 23.2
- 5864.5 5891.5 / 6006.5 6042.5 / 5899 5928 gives 5.0 angstrom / 15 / 13.5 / 20.2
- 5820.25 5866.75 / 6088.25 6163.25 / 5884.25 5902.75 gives 9.6 angstrom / 20.8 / 10.2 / 23.3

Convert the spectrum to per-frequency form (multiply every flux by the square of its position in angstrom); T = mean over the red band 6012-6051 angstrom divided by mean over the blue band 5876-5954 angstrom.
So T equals 1.54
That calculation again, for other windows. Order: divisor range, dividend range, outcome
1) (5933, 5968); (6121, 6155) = 1.56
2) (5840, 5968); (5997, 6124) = 1.45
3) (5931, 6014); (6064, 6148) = 1.39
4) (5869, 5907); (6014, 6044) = 1.71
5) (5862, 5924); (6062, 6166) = 1.80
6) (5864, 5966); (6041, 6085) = 1.59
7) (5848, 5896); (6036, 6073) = 1.51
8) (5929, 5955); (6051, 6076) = 1.40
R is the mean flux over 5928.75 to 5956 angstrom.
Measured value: 16.5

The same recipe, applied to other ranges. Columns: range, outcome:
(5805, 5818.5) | 23.4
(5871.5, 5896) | 13.3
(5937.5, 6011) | 17.8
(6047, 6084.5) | 22.2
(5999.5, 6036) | 19.6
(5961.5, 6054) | 19.4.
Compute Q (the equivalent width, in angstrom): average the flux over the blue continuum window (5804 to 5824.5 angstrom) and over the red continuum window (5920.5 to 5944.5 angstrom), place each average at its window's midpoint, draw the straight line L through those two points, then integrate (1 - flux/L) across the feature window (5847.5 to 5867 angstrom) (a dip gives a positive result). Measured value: 1.7 angstrom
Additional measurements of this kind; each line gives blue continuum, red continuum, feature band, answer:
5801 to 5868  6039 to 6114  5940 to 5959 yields 3.7 angstrom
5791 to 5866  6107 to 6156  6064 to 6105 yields 1.8 angstrom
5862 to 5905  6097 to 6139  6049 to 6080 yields -1.2 angstrom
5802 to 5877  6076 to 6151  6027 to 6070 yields 2.1 angstrom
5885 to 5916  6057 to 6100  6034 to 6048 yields -1.0 angstrom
